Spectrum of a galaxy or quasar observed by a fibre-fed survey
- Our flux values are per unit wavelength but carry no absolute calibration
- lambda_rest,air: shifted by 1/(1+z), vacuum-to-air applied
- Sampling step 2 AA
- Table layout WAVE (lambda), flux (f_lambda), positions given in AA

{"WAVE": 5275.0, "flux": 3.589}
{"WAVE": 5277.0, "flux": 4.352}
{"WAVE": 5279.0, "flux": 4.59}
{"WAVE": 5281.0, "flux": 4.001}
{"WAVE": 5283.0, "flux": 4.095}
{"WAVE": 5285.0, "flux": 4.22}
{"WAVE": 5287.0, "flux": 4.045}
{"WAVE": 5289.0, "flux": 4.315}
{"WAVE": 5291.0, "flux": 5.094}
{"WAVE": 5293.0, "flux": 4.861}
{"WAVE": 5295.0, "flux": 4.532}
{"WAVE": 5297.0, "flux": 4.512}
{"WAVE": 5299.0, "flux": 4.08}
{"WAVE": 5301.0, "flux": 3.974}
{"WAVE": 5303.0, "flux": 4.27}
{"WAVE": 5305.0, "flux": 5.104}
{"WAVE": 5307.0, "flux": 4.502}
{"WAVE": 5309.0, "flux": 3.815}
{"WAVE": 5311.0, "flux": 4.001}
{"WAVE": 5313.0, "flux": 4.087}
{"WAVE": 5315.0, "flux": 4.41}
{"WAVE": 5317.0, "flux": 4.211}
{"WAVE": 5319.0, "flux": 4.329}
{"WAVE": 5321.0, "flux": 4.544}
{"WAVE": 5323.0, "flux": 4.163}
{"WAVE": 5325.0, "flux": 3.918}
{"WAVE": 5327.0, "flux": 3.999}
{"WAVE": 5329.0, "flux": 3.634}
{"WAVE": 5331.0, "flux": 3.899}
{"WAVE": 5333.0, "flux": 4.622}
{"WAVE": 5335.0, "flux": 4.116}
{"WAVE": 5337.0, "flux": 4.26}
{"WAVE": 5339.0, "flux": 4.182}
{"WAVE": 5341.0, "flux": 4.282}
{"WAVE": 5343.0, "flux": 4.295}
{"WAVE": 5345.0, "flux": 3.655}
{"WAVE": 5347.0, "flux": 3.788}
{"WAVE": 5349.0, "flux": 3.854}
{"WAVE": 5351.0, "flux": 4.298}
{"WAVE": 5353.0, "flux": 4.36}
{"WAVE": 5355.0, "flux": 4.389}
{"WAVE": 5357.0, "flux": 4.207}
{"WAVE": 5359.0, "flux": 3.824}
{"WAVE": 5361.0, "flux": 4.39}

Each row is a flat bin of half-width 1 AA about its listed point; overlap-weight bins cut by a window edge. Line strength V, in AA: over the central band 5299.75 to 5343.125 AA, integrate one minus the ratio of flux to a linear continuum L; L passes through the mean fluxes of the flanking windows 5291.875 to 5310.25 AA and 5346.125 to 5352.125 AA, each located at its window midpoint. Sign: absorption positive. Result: 0.2 AA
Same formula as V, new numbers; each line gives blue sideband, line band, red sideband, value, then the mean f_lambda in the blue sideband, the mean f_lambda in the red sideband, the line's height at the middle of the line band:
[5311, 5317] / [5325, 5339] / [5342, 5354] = 0.1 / 4.2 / 4.04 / 4.12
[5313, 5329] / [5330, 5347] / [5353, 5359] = 0.3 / 4.18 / 4.23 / 4.2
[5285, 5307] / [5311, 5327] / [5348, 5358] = 0.6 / 4.47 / 4.22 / 4.37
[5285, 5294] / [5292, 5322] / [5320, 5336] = 0.0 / 4.54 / 4.11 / 4.34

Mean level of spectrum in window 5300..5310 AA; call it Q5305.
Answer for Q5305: 4.33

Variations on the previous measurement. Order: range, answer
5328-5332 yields 3.77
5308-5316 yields 4.08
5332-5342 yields 4.29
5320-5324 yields 4.35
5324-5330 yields 3.85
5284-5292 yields 4.42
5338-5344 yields 4.25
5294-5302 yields 4.27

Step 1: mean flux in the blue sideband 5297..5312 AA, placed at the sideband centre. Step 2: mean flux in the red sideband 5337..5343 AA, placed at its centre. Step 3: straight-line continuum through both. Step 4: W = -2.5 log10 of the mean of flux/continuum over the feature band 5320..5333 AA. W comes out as 0.05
